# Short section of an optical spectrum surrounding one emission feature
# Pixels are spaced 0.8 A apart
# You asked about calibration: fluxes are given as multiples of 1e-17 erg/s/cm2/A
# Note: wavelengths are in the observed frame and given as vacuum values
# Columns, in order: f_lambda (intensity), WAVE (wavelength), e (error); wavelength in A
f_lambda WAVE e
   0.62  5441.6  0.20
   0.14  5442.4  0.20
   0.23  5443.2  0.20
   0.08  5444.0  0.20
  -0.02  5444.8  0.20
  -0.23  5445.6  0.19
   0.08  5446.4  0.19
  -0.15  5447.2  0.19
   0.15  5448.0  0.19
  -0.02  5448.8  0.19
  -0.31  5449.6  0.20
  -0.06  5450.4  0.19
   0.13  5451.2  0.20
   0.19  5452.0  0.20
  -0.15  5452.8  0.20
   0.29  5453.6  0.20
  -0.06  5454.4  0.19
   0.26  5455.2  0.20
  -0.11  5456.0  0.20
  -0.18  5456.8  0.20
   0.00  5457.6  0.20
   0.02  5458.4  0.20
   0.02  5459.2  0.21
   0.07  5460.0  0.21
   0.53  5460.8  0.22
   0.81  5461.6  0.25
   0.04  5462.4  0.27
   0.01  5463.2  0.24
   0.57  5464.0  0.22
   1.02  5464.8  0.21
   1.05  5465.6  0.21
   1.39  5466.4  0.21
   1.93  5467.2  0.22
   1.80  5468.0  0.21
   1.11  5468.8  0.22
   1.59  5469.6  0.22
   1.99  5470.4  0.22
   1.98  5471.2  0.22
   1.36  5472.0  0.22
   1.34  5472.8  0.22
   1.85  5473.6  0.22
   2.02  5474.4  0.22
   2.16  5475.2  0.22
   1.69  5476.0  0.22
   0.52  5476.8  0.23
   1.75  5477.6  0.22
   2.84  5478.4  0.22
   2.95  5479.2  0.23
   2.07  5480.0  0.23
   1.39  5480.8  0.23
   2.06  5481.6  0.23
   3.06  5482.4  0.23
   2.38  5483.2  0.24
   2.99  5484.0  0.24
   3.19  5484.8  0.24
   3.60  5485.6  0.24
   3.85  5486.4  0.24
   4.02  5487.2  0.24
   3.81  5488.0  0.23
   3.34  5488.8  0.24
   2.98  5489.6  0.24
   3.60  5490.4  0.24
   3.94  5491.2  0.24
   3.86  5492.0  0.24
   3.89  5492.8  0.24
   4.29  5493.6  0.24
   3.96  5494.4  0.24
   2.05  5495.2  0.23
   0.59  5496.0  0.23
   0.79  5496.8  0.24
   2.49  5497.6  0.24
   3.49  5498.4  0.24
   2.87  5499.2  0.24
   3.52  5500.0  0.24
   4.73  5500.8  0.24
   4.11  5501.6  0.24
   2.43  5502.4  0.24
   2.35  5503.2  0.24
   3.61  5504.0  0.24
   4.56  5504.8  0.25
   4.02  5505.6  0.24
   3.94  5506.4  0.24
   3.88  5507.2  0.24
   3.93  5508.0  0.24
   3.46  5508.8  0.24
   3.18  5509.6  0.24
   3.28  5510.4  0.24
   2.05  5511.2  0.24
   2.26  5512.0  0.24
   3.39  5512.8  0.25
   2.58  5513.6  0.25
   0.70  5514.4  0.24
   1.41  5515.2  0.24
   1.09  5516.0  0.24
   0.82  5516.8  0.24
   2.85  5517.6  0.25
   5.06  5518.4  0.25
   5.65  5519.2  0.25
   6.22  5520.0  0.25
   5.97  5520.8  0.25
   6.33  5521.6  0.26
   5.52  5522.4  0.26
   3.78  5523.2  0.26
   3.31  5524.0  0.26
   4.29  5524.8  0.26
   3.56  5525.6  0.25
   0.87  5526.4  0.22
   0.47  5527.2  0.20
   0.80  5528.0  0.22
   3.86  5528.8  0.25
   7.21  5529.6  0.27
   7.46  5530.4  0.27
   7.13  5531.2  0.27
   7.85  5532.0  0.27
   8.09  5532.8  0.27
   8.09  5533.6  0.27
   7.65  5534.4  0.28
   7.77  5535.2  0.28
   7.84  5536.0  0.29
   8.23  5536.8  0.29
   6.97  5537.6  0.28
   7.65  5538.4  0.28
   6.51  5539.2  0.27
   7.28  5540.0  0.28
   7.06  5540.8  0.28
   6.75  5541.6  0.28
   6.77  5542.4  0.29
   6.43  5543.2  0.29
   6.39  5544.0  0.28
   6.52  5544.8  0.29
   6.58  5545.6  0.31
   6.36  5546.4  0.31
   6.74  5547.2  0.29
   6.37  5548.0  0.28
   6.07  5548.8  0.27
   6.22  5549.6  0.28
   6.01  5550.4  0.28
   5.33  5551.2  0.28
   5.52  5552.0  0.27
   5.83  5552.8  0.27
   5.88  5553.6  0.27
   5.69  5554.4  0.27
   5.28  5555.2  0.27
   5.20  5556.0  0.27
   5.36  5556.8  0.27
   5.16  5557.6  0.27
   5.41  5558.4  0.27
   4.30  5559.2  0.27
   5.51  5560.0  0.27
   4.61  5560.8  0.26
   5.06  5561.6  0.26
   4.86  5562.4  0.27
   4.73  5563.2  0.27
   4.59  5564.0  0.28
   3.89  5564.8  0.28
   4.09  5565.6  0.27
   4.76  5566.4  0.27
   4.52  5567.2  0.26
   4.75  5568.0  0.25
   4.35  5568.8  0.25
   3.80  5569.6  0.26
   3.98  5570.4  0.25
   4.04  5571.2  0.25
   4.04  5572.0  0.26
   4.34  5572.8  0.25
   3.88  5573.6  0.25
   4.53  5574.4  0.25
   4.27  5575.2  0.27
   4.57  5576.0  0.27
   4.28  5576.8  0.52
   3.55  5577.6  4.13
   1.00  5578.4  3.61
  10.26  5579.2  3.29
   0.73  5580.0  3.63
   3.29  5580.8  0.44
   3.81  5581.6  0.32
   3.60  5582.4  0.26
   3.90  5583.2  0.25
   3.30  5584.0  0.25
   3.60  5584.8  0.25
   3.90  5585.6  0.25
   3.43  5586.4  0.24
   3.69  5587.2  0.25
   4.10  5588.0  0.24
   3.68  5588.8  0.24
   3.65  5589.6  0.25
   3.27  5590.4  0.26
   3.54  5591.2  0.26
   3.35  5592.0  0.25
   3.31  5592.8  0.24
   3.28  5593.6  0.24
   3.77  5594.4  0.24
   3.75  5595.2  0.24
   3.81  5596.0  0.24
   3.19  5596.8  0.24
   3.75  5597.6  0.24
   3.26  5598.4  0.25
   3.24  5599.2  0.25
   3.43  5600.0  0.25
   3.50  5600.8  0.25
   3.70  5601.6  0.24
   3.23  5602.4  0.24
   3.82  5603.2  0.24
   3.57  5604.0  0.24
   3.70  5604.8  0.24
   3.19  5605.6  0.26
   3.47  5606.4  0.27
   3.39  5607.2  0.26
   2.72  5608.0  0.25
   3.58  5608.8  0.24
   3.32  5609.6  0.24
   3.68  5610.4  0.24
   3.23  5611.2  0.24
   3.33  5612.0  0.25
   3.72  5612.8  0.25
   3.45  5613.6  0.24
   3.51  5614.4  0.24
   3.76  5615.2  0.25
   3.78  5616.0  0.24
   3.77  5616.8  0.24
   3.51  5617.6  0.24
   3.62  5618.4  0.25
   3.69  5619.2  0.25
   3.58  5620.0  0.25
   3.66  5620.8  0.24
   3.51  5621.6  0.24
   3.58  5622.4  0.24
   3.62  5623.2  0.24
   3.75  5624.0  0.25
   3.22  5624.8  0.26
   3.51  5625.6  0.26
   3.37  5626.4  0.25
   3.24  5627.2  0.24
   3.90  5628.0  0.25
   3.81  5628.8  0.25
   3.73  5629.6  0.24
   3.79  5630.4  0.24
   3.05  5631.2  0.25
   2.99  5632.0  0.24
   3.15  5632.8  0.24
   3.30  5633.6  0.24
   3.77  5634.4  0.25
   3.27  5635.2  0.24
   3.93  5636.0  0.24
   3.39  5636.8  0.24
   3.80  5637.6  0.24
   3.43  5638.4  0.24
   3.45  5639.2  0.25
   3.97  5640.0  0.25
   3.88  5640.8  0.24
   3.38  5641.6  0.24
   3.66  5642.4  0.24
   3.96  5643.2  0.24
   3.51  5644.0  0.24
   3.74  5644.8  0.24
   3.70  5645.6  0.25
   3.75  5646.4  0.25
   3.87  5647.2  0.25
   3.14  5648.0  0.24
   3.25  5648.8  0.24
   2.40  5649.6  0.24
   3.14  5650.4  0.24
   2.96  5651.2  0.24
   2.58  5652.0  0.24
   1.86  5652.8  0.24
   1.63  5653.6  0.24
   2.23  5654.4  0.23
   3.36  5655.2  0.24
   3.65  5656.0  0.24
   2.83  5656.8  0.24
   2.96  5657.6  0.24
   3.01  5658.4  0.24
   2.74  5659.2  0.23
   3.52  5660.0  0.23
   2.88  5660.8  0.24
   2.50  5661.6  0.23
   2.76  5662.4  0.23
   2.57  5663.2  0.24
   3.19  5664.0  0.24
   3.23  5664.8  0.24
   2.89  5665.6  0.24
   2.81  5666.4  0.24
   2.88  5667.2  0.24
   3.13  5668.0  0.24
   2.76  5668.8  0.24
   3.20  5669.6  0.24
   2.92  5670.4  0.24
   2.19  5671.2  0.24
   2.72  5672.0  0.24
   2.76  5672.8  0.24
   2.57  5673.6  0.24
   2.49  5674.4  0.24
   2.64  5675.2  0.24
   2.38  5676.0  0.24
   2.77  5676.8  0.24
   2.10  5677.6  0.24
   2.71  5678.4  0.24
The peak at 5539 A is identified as Lyman alpha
